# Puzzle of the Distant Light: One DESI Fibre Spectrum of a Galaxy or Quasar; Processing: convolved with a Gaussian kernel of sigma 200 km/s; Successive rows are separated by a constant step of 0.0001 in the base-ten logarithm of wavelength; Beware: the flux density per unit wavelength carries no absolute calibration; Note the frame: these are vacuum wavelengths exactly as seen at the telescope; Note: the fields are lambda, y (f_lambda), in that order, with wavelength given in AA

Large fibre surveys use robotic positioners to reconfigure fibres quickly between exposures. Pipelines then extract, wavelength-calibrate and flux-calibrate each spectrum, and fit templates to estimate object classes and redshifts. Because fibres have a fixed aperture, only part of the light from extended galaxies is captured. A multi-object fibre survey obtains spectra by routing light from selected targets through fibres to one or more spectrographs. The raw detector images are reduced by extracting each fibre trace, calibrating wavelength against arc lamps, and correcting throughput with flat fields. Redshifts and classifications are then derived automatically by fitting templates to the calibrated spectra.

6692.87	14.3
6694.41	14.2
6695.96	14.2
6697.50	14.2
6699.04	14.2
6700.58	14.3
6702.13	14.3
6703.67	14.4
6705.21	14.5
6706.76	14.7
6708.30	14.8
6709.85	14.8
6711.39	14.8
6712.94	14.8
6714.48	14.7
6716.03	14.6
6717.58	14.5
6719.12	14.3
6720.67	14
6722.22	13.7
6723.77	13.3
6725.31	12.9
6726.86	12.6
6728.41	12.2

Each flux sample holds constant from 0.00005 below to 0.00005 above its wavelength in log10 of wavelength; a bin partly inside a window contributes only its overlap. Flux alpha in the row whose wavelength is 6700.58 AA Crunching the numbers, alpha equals 14.3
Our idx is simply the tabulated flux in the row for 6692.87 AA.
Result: 14.3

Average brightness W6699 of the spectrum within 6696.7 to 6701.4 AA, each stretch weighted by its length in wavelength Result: 14.2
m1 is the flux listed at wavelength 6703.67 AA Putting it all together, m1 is 14.4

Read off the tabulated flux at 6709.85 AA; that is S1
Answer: 14.8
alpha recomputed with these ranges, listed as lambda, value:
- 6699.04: 14.2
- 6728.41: 12.2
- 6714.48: 14.7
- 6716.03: 14.6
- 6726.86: 12.6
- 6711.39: 14.8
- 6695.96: 14.2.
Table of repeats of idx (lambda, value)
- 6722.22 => 13.7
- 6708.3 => 14.8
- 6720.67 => 14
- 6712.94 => 14.8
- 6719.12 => 14.3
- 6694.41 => 14.2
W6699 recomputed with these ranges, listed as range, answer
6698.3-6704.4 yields 14.3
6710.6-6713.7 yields 14.8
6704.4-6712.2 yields 14.7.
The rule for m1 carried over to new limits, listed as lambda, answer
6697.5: 14.2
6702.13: 14.3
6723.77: 13.3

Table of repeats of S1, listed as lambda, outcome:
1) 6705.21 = 14.5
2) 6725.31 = 12.9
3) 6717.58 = 14.5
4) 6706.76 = 14.7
